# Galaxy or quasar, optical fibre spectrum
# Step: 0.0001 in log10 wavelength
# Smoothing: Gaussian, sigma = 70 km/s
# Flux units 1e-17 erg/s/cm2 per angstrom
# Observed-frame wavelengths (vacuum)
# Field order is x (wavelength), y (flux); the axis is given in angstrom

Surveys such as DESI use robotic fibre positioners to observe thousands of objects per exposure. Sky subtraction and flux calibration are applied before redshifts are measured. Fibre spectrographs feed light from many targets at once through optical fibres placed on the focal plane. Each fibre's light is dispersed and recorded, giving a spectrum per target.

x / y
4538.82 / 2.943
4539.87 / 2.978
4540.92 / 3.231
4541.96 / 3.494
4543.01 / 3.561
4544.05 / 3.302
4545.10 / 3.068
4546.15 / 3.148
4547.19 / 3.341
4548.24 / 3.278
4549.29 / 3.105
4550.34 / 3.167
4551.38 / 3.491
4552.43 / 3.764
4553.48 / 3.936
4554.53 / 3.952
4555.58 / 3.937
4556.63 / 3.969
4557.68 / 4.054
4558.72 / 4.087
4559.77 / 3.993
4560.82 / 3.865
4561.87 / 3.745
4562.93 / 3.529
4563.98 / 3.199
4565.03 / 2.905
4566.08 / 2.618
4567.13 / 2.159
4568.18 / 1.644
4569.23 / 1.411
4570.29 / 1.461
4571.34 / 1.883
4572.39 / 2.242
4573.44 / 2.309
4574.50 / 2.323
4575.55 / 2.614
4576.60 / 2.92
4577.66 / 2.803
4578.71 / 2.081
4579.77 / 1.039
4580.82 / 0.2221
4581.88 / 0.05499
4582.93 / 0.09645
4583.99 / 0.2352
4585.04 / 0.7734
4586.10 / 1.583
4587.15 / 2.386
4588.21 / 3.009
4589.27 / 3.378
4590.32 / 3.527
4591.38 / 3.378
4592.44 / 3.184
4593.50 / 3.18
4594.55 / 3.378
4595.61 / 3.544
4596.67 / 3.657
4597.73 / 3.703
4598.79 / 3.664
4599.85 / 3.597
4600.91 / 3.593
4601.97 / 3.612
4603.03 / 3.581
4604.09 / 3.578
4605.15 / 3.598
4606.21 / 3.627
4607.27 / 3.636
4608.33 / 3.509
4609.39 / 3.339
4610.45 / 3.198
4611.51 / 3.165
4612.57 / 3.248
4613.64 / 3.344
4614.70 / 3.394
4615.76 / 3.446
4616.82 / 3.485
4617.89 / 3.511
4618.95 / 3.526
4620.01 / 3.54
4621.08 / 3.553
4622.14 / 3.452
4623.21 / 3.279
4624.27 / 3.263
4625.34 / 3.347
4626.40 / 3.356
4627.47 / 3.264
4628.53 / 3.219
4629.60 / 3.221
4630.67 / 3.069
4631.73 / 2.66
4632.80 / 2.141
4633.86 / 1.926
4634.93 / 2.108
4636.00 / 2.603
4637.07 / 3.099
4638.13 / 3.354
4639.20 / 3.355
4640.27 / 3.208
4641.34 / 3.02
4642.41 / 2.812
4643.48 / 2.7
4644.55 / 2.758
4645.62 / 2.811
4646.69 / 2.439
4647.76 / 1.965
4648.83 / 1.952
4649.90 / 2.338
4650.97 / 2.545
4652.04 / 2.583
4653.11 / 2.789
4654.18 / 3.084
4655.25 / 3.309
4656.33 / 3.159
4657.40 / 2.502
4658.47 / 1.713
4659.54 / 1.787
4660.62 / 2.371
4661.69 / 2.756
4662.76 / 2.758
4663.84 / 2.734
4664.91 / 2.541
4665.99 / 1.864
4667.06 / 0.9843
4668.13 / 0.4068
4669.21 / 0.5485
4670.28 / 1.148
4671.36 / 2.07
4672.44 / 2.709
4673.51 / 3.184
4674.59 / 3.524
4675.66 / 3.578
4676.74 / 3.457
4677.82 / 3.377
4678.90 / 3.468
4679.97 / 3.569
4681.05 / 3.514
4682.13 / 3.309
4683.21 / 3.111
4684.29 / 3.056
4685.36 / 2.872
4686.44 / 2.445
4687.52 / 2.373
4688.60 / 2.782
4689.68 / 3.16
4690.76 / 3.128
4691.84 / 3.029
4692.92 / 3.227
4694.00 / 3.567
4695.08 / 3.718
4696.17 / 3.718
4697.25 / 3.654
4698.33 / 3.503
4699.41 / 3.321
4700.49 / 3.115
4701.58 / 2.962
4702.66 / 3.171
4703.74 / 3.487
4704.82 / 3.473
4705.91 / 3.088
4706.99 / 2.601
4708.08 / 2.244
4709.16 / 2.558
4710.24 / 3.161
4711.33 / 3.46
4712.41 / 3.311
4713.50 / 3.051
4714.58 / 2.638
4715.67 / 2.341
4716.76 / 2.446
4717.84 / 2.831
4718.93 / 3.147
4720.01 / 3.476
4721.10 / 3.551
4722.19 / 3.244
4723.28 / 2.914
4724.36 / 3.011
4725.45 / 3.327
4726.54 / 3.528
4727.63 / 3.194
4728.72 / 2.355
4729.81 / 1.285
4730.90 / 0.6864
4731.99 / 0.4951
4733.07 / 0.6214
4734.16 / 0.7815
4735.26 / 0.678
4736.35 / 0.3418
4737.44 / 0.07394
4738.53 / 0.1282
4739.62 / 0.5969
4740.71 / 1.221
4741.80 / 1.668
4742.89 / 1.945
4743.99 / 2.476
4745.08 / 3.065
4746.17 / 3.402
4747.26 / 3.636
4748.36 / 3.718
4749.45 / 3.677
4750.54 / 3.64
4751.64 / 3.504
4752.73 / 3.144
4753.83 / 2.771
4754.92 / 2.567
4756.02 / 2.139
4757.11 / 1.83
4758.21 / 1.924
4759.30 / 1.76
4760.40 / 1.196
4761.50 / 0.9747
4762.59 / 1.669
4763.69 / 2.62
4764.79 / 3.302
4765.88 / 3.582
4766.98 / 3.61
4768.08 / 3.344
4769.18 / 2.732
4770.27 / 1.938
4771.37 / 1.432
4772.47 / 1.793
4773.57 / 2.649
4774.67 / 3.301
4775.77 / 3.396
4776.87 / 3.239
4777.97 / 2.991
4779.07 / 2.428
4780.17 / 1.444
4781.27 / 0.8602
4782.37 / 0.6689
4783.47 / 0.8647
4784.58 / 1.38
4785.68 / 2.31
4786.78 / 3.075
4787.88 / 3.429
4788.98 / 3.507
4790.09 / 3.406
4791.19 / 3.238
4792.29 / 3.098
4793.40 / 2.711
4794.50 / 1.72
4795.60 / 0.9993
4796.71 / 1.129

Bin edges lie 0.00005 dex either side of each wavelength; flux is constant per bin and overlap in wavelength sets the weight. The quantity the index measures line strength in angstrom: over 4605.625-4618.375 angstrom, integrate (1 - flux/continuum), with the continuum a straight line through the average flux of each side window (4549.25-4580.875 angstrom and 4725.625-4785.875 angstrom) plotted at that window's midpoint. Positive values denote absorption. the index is -3.4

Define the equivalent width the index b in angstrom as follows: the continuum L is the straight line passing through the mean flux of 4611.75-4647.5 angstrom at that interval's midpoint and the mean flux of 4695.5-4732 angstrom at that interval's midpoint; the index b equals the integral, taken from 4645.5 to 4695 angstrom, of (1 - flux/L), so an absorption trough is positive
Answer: 5.7 angstrom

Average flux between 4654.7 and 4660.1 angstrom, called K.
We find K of 2.49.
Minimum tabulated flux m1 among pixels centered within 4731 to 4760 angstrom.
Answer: 0.07394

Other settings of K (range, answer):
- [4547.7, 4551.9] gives 3.26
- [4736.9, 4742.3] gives 0.731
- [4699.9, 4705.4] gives 3.24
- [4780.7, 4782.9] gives 0.772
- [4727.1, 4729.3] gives 2.75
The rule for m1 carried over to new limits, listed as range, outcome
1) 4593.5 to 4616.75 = 3.165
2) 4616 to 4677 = 0.4068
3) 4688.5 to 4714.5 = 2.244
